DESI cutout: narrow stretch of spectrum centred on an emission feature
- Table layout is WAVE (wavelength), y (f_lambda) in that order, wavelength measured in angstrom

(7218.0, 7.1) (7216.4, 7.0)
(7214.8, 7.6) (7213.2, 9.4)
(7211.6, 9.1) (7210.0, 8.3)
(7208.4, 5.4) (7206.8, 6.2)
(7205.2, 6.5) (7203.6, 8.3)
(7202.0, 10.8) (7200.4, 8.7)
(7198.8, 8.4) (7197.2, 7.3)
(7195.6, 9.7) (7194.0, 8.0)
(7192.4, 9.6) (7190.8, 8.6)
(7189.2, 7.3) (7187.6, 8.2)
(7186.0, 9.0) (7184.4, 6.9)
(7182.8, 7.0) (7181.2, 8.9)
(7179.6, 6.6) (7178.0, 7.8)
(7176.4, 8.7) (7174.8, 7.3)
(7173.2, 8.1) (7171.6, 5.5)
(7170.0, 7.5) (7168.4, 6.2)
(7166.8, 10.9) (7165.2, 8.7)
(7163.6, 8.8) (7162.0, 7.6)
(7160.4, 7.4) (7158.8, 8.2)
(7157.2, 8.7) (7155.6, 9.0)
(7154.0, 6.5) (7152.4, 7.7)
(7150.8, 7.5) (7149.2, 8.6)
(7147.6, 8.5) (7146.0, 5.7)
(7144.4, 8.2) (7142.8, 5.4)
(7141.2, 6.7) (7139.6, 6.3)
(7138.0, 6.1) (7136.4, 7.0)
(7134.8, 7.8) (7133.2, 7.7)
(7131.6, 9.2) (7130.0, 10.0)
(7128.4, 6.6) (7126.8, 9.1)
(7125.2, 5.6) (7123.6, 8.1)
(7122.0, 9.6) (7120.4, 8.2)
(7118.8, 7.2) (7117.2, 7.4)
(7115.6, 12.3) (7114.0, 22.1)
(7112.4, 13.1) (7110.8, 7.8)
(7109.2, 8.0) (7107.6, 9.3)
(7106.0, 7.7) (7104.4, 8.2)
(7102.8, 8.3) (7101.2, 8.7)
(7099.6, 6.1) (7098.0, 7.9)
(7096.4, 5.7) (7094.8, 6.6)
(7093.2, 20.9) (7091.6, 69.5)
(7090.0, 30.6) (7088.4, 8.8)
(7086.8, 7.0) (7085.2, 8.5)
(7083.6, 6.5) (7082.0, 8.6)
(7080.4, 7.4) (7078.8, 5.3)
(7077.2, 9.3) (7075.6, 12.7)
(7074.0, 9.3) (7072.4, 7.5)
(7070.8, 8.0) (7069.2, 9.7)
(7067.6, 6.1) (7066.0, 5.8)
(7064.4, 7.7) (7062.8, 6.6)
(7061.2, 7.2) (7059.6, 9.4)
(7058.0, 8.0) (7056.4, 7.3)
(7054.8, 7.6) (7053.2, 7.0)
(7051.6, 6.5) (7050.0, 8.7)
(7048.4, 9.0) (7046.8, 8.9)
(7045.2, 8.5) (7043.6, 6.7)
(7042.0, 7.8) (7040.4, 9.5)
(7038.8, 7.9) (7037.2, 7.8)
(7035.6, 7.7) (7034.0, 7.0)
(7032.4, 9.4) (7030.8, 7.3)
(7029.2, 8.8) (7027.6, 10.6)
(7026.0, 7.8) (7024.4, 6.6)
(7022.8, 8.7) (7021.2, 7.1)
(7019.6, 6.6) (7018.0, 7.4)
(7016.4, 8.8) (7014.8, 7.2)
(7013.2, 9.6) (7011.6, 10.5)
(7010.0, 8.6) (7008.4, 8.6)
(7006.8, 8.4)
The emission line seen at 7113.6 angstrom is [N II]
